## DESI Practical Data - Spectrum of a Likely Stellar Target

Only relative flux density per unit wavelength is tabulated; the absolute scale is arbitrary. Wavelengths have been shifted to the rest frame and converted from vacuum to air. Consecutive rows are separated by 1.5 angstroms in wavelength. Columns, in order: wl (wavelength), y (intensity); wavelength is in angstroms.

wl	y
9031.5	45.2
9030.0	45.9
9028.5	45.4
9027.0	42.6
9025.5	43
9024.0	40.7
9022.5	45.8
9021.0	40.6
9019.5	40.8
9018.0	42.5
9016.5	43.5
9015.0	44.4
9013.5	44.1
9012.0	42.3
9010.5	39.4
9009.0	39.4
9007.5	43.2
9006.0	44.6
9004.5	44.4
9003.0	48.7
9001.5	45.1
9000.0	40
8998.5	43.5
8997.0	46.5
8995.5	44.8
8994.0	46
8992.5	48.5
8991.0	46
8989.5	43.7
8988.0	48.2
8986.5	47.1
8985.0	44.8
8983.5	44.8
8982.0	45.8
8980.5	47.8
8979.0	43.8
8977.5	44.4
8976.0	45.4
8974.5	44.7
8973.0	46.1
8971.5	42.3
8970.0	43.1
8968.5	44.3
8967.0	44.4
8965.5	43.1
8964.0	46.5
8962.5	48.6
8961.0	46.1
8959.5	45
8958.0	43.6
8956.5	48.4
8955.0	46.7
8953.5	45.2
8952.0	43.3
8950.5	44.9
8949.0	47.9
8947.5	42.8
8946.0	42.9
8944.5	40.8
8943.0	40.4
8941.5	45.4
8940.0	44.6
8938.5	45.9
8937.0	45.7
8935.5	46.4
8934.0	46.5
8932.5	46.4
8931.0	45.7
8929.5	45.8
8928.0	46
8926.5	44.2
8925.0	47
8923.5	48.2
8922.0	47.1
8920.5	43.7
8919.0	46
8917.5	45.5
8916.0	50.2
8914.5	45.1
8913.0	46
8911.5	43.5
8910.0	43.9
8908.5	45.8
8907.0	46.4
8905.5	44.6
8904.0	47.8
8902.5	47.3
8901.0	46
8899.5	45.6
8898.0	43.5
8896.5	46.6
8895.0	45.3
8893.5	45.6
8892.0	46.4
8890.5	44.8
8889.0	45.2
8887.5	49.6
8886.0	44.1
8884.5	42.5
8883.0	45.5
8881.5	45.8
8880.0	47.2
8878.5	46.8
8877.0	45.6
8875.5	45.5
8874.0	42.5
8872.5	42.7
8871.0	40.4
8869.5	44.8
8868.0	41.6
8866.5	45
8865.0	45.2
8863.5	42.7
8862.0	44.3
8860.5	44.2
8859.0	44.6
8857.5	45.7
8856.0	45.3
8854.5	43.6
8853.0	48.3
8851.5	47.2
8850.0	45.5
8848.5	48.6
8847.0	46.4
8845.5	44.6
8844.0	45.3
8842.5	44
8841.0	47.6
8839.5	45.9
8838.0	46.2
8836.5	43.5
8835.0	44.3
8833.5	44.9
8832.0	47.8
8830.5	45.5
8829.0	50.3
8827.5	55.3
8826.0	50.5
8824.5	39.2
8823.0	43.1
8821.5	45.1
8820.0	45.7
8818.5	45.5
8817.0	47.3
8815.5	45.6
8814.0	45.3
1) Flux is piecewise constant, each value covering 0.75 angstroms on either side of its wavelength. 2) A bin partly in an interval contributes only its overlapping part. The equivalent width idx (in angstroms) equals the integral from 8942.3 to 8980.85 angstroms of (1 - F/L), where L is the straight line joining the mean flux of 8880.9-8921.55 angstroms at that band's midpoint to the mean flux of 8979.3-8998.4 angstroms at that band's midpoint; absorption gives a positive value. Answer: 1.0 angstroms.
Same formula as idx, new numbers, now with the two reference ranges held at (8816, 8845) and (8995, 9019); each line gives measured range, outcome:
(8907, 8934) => -0.7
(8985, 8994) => -0.6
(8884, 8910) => -0.3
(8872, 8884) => 0.1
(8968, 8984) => -0.3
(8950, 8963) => -0.4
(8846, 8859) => -0.1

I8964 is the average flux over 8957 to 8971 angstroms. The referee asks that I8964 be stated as 45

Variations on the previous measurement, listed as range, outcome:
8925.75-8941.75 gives 45.7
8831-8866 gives 45.5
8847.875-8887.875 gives 44.9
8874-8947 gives 45.5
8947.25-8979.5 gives 45.1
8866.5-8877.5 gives 43.4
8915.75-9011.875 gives 45.1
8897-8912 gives 45.5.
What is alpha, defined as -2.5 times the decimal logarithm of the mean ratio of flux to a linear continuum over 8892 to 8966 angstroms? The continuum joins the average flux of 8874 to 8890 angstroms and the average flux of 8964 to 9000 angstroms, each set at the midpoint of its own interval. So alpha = -0.004 mag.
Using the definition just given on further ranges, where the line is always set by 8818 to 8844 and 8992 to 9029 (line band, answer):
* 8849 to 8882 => 0.02 mag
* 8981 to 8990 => -0.05 mag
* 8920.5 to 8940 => -0.03 mag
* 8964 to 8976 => 0.00 mag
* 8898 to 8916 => -0.02 mag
